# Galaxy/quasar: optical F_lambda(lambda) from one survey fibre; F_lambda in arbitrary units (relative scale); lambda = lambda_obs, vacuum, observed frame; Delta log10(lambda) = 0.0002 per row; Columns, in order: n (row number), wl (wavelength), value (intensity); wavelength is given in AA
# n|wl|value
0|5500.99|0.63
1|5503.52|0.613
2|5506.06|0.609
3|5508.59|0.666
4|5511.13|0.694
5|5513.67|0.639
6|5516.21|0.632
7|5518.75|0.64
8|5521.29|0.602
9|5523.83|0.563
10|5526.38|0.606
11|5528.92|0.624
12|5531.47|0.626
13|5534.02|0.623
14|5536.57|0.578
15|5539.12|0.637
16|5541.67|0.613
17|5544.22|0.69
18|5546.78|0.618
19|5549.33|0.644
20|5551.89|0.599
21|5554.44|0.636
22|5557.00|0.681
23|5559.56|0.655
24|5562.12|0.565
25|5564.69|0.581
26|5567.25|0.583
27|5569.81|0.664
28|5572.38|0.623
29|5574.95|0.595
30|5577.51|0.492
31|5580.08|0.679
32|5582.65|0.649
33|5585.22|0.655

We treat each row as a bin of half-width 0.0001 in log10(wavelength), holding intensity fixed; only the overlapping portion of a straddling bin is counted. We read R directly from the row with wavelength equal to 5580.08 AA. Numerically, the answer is 0.679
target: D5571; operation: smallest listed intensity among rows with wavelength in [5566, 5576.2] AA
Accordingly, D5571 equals 0.583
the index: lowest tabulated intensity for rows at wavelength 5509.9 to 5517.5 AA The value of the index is 0.632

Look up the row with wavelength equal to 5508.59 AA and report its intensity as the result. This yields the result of 0.666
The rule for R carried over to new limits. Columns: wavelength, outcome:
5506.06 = 0.609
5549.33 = 0.644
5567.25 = 0.583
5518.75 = 0.64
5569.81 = 0.664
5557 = 0.681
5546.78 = 0.618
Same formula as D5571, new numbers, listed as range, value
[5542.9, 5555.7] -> 0.599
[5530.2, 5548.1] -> 0.578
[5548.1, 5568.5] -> 0.565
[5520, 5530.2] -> 0.563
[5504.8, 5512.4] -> 0.609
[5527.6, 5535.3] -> 0.623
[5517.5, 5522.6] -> 0.602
